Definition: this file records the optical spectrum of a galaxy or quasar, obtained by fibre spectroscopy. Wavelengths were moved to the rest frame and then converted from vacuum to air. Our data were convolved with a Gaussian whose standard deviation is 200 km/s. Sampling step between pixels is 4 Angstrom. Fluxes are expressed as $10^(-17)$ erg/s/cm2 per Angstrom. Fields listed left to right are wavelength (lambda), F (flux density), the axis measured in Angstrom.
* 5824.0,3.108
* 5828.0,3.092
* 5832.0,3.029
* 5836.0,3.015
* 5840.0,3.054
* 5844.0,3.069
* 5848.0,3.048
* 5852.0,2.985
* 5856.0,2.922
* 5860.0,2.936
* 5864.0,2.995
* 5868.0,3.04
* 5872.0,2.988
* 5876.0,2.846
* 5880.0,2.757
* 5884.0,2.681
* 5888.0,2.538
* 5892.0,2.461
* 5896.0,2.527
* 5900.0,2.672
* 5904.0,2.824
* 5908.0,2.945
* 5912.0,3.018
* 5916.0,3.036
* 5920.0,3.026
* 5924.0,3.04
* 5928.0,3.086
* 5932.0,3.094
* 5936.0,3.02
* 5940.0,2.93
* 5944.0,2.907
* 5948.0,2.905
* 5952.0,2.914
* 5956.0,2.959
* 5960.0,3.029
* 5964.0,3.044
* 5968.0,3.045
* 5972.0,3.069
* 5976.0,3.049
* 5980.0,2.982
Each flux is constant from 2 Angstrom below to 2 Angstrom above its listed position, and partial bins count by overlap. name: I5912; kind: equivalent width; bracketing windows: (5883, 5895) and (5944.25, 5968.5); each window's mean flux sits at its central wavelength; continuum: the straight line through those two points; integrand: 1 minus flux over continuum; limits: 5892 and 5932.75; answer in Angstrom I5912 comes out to -3.0 Angstrom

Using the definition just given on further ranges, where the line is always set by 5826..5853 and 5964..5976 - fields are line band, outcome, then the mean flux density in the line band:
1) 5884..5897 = 2.2 Angstrom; 2.53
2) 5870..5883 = 0.8 Angstrom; 2.85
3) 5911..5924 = 0.1 Angstrom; 3.03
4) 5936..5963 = 0.9 Angstrom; 2.95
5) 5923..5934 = -0.1 Angstrom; 3.08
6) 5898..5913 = 1.0 Angstrom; 2.85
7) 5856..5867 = 0.3 Angstrom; 2.96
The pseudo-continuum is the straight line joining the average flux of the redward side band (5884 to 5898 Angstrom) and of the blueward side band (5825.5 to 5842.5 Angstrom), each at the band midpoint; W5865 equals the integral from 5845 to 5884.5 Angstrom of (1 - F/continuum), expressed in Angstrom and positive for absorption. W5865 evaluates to -2.3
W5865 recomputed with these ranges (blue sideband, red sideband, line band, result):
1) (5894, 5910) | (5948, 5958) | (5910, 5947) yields -2.3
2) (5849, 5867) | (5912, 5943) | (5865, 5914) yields 3.5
